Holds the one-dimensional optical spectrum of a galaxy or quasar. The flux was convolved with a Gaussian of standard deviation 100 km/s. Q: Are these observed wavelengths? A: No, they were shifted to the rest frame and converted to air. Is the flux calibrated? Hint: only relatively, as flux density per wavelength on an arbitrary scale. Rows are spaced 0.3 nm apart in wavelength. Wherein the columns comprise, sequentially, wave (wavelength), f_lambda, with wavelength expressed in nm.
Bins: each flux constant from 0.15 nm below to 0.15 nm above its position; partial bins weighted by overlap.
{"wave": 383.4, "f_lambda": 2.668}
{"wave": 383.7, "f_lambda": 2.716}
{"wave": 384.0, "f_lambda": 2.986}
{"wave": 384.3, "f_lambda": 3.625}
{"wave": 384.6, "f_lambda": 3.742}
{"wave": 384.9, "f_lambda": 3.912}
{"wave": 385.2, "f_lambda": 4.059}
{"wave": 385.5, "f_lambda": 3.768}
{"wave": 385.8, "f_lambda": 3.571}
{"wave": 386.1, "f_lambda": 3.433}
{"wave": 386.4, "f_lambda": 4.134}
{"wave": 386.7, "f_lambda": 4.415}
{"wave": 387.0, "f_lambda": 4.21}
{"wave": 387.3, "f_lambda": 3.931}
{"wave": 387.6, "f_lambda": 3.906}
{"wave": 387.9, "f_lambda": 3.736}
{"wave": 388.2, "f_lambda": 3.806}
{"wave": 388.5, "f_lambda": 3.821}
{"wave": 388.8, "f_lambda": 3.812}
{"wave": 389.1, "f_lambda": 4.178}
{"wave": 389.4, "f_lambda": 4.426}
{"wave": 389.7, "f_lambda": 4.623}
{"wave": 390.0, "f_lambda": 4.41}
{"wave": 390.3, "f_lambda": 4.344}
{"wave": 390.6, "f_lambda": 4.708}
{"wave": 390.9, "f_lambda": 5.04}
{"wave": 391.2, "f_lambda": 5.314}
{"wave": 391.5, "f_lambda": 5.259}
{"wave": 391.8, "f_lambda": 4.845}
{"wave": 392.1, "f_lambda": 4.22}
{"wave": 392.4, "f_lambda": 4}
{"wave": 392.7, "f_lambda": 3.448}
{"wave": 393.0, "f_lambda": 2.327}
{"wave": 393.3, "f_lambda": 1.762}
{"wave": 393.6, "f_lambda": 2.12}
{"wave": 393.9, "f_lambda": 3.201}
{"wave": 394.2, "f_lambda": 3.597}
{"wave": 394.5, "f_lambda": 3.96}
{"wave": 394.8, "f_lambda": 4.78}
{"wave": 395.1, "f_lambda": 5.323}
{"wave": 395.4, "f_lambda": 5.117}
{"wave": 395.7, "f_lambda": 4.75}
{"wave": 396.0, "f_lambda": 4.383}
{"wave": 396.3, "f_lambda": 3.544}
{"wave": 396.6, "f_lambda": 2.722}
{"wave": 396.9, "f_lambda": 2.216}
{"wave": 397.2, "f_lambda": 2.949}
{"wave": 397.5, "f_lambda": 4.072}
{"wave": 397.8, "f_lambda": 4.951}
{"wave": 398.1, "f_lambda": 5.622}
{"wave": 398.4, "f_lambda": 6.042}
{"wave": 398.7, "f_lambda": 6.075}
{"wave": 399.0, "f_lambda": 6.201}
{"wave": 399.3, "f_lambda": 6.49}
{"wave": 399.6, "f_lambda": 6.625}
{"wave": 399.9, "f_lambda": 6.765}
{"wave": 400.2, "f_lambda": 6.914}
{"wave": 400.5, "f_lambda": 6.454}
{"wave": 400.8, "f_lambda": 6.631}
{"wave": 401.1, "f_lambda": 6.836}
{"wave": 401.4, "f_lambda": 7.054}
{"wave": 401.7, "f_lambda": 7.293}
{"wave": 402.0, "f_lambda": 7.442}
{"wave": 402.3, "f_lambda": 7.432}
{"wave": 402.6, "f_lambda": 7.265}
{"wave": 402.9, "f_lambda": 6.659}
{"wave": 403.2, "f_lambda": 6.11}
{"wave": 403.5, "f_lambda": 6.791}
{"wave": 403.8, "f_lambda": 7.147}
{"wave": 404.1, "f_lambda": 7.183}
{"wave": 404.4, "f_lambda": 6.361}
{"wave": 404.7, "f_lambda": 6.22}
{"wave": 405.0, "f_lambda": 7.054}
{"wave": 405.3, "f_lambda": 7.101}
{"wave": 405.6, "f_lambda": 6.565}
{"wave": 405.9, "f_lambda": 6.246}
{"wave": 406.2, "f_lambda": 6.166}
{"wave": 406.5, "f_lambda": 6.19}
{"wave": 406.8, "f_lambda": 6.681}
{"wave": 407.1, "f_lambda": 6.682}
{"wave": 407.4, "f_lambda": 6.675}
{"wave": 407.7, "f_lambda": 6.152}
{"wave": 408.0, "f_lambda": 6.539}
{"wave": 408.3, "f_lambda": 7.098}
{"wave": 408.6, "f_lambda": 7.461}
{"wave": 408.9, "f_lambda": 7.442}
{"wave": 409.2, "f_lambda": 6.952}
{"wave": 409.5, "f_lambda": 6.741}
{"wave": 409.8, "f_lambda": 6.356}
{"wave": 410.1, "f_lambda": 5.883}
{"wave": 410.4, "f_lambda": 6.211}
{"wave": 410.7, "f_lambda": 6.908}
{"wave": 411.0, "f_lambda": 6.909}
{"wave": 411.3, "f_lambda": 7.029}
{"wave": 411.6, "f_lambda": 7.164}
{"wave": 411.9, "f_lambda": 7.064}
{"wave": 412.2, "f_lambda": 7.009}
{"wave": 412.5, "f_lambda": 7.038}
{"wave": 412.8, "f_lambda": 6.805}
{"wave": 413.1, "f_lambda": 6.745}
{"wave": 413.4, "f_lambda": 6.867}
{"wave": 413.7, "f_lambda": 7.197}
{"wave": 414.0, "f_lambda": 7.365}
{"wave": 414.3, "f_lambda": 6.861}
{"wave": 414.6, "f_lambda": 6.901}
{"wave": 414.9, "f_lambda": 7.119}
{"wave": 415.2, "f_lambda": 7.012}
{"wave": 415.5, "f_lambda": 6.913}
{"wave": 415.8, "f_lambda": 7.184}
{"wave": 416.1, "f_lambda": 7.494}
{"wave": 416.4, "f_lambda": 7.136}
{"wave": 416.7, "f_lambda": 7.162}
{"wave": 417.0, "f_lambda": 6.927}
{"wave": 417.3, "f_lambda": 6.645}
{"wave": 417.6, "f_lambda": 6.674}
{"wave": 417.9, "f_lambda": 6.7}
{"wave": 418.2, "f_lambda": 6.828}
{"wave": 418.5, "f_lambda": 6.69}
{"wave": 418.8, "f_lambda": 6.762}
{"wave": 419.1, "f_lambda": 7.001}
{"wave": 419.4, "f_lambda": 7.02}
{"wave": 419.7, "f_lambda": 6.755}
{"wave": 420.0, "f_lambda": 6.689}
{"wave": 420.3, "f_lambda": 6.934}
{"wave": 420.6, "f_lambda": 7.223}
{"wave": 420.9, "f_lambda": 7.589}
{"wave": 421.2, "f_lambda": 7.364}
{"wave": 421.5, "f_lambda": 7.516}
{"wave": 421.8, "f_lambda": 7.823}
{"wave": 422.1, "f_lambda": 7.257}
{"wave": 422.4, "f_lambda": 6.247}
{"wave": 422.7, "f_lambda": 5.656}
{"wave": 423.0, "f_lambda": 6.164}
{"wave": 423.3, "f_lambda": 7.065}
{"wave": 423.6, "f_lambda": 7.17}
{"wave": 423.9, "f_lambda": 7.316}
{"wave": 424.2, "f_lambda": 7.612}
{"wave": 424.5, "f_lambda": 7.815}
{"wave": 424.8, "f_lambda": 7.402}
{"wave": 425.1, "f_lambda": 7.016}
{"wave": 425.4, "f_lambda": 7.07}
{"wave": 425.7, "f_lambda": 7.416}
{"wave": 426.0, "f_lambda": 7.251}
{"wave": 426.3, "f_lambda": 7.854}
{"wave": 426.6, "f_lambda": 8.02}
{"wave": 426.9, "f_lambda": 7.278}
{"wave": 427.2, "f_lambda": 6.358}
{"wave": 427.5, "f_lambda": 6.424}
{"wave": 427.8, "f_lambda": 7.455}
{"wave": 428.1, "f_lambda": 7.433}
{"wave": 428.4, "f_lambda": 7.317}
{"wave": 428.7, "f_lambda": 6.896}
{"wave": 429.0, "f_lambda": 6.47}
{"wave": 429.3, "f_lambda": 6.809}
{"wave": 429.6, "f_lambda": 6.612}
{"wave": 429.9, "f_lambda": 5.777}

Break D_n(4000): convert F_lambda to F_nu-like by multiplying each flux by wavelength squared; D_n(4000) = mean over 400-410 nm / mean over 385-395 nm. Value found 1.8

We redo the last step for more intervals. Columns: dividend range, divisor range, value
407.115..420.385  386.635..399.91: 1.76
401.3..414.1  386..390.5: 1.84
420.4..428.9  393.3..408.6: 1.38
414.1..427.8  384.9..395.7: 2.03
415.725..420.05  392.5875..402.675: 1.50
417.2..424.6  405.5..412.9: 1.10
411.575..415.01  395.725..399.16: 1.70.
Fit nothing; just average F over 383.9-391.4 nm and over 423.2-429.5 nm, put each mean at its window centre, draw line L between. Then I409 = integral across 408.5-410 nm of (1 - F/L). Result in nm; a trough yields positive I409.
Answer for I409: -0.29 nm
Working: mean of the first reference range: 4.09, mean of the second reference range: 7.21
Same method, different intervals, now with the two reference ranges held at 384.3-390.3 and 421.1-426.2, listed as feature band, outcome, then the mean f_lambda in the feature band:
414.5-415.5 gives -0.10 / 7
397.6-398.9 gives -0.18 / 5.63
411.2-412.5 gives -0.20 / 7.06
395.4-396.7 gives 0.19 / 4.04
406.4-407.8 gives -0.20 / 6.5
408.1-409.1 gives -0.25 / 7.27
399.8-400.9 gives -0.34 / 6.69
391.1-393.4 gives 0.26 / 3.91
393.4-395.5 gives 0.31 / 3.93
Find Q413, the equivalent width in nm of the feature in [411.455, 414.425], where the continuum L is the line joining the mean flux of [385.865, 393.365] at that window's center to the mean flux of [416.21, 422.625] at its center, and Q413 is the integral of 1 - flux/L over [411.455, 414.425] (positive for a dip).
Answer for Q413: -0.31 nm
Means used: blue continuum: 4.1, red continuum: 6.98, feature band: 7.01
